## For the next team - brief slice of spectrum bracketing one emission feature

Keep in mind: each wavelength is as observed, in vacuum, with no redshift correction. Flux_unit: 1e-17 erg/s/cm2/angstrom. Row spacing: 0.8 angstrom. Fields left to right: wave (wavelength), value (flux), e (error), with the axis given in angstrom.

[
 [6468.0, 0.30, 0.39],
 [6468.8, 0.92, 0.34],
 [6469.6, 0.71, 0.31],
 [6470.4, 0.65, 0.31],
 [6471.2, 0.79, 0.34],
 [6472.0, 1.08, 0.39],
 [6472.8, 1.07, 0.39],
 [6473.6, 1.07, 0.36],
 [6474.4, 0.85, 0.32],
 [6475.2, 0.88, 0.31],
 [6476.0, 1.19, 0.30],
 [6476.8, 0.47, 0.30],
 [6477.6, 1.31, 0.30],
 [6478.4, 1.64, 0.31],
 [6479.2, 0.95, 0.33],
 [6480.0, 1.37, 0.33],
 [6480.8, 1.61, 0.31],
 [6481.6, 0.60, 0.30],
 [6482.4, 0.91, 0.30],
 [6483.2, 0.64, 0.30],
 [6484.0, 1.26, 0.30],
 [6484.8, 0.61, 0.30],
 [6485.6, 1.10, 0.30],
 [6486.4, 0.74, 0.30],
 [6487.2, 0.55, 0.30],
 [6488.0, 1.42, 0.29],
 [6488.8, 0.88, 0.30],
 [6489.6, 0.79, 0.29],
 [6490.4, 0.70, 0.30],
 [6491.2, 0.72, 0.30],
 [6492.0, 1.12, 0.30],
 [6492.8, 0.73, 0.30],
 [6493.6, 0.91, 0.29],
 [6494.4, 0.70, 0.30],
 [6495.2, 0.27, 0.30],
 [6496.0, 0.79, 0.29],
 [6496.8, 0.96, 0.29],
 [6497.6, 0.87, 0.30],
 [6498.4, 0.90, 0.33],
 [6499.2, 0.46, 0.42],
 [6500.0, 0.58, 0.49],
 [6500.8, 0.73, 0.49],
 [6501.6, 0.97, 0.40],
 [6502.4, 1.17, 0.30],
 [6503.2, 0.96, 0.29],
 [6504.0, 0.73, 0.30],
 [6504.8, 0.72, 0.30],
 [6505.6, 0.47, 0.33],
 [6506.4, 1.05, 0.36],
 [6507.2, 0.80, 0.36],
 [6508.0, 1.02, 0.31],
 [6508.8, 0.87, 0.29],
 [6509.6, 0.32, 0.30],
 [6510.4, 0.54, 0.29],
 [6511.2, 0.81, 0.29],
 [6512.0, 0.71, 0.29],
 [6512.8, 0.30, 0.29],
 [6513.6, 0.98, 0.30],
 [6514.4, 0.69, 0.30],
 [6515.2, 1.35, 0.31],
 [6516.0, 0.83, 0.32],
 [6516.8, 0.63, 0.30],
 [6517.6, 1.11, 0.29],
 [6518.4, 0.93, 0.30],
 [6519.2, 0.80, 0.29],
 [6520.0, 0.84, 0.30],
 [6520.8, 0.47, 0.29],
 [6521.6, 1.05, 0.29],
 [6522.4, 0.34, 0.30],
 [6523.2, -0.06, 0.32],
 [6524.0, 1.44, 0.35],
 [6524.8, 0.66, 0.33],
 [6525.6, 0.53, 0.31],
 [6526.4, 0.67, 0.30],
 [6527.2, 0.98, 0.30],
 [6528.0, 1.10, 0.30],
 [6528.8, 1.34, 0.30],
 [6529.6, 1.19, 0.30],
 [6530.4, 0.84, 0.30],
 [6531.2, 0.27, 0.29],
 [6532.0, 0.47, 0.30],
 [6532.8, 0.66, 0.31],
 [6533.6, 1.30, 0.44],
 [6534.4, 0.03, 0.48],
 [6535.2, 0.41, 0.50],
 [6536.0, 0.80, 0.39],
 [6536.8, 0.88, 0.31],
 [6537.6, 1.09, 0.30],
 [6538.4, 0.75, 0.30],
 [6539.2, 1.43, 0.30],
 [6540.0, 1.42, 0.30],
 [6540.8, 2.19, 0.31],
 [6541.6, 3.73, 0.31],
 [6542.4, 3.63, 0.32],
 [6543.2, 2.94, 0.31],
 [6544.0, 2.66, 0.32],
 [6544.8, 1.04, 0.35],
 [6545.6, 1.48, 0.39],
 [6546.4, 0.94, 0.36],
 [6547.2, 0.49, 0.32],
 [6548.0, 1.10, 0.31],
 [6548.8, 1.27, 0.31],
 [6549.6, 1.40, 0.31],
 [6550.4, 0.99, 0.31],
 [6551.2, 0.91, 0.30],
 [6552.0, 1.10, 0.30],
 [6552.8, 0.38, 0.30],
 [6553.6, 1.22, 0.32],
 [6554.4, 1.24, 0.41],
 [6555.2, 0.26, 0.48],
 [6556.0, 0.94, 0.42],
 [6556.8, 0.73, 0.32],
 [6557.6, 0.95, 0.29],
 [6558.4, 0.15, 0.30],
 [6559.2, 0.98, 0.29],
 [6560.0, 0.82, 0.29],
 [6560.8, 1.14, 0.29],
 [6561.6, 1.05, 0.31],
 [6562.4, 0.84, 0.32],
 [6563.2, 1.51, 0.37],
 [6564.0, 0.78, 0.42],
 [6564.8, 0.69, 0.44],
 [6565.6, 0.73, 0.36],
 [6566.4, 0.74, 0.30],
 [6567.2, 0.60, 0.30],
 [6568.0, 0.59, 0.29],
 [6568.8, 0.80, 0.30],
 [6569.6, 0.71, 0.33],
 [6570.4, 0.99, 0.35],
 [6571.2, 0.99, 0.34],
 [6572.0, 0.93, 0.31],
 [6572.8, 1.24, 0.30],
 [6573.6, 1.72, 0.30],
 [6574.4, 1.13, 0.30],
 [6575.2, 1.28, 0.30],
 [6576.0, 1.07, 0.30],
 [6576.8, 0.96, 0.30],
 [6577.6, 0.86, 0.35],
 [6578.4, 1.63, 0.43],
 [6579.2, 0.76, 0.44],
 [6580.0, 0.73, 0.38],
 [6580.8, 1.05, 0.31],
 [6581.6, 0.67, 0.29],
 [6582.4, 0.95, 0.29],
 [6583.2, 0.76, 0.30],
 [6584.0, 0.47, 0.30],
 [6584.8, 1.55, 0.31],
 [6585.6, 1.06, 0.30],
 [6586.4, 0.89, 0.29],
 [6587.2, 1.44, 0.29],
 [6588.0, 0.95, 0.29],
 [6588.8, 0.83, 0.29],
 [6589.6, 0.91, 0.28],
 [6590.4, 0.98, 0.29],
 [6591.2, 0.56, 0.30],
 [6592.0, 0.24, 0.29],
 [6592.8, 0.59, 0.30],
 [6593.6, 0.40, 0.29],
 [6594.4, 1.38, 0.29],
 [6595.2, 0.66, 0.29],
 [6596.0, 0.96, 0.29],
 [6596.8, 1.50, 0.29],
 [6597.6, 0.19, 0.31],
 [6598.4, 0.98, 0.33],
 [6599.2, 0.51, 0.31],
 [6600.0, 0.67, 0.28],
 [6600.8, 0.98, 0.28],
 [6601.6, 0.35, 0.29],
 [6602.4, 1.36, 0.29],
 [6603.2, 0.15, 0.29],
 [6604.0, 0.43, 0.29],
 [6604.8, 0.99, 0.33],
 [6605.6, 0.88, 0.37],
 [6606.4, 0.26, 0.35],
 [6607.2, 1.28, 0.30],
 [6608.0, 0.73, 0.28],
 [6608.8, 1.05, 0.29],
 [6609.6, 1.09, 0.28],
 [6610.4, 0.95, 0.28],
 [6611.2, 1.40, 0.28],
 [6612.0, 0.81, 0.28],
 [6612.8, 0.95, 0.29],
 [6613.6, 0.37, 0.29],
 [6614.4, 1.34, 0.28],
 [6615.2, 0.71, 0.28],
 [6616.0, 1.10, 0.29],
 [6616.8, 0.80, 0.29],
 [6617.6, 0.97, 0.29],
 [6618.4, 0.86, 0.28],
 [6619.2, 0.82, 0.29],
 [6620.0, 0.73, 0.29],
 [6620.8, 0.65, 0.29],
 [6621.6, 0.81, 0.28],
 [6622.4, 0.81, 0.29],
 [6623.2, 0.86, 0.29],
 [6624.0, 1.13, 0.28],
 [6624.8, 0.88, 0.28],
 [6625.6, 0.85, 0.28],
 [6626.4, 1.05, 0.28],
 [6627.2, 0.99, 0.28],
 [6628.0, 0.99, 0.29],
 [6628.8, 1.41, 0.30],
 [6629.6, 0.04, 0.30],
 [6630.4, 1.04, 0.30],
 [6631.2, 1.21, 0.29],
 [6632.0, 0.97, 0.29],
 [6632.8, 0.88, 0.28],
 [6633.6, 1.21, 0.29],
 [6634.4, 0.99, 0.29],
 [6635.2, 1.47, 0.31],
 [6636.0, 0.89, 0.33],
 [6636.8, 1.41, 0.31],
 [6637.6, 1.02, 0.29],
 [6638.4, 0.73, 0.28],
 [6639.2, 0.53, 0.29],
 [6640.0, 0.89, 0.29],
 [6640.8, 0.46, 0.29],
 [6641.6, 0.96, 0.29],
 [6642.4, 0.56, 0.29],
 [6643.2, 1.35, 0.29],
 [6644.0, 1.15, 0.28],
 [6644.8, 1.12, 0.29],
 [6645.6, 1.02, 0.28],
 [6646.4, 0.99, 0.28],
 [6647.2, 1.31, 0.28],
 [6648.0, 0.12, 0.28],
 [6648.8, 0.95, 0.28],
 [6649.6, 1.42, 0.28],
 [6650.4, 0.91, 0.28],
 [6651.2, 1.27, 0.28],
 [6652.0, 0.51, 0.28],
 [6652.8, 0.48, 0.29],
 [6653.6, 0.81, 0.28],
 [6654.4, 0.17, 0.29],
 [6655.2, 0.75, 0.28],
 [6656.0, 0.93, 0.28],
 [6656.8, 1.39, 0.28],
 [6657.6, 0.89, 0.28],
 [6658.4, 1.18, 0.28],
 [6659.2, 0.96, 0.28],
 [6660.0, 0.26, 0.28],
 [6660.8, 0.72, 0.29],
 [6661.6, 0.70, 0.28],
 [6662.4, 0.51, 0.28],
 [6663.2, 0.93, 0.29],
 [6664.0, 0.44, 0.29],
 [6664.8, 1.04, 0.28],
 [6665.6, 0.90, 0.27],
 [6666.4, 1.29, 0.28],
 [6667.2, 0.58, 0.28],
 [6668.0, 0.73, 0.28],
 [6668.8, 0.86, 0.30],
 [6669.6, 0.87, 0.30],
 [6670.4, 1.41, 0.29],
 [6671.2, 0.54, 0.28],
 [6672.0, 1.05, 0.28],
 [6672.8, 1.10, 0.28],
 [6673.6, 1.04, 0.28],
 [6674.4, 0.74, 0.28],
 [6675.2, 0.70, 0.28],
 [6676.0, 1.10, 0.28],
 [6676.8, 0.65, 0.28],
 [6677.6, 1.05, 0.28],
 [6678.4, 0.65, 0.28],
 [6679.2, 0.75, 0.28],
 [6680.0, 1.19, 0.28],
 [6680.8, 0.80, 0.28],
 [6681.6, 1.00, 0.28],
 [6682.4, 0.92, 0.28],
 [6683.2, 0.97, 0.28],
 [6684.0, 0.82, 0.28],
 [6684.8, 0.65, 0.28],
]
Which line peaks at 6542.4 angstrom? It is [O III] 5007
